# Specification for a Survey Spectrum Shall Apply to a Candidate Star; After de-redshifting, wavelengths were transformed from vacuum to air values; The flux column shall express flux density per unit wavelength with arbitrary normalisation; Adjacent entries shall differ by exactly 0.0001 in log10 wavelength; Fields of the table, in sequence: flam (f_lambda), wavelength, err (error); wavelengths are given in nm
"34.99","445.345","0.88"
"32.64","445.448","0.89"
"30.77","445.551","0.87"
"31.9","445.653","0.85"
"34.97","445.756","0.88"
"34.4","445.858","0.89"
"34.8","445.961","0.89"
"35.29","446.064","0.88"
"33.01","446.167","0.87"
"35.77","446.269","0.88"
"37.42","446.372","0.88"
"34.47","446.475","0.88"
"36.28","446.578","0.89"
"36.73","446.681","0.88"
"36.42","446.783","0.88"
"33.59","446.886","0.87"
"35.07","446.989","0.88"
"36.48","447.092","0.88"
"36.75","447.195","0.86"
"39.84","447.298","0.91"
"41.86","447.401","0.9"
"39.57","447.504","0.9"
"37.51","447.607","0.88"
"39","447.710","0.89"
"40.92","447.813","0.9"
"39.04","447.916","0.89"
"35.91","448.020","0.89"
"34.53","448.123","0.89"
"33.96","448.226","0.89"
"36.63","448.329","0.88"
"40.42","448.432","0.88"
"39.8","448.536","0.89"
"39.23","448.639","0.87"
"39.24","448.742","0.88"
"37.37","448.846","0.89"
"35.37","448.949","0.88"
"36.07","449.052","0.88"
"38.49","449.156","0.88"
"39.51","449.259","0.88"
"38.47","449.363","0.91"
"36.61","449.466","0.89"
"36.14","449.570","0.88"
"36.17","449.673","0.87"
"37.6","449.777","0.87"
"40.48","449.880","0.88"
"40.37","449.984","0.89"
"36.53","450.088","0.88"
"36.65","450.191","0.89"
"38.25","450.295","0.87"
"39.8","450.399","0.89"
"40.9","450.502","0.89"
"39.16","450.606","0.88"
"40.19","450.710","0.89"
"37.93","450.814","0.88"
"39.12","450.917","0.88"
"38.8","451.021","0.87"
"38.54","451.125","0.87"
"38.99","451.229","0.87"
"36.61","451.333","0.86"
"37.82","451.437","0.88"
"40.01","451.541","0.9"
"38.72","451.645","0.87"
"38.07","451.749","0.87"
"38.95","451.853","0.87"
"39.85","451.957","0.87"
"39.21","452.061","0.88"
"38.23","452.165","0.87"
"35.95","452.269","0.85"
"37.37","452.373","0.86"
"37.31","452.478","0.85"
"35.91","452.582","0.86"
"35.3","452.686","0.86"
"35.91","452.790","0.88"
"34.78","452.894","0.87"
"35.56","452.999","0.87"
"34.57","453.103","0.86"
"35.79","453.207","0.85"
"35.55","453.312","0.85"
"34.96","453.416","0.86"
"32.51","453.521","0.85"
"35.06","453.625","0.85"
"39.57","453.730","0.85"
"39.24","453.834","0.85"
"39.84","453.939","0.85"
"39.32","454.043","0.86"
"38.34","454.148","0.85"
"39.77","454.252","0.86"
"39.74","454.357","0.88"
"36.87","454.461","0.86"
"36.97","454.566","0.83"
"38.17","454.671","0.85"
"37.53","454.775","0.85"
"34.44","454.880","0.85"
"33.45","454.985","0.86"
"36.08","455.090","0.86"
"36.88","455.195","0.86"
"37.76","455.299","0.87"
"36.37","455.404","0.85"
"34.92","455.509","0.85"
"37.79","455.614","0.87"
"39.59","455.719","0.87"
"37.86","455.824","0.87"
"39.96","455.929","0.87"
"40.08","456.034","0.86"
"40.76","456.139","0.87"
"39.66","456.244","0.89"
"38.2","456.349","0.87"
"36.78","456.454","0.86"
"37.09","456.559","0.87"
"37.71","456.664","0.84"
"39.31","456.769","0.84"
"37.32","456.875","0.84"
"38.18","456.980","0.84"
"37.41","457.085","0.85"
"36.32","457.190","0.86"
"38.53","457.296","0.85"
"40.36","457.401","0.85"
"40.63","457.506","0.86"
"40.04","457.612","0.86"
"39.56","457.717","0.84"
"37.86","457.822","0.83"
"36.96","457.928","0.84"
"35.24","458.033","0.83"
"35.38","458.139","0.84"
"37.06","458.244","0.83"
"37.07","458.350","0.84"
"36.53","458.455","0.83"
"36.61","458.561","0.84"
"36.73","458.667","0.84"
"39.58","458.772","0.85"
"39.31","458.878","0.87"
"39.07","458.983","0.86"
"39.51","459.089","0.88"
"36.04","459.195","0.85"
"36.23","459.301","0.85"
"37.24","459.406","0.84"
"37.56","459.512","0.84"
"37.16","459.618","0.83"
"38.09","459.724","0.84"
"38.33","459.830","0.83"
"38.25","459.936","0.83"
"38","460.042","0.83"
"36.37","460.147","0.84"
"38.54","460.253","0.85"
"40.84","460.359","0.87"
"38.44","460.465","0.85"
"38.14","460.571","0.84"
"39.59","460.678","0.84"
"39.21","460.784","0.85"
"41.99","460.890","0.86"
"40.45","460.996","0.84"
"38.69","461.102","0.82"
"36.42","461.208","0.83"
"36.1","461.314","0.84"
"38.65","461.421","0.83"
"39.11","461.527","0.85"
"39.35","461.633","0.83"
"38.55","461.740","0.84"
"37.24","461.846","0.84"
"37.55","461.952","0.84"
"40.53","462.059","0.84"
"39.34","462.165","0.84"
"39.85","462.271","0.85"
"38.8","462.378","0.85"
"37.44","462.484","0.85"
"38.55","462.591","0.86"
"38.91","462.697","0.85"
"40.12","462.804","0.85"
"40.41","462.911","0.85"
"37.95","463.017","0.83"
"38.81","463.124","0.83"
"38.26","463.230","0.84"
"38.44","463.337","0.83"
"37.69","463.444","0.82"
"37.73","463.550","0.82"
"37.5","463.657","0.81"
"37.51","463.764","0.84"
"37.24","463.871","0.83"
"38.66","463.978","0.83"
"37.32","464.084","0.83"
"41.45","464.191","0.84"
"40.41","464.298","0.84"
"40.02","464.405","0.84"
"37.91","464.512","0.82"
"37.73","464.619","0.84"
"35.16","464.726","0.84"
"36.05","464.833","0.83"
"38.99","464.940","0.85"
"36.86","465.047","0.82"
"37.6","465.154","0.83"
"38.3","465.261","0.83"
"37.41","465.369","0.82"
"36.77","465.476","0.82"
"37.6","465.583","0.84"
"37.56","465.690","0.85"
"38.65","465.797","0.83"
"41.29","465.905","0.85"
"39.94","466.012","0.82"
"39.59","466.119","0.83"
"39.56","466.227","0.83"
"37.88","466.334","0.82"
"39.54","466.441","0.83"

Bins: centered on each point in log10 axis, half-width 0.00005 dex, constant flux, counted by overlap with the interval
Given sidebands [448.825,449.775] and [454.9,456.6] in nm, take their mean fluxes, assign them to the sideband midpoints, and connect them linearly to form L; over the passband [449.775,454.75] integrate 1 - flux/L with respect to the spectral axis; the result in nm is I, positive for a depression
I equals -0.06 nm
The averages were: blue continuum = 37.2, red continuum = 37.6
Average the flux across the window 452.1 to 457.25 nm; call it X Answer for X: 37.2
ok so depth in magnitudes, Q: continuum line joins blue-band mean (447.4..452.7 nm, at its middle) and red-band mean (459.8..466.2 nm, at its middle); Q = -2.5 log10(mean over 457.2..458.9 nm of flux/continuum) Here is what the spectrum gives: 0.01 mag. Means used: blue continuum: 38.1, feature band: 37.9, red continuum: 38.5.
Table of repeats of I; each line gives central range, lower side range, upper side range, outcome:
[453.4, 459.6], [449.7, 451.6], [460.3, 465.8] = 0.14 nm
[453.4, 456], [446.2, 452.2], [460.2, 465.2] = 0.06 nm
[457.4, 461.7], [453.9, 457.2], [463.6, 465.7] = -0.03 nm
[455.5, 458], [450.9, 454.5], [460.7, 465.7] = -0.04 nm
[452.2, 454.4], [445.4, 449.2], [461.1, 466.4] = 0.03 nm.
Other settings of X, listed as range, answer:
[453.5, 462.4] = 38.1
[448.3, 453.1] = 38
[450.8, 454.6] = 37.5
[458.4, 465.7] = 38.3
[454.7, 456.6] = 37.5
